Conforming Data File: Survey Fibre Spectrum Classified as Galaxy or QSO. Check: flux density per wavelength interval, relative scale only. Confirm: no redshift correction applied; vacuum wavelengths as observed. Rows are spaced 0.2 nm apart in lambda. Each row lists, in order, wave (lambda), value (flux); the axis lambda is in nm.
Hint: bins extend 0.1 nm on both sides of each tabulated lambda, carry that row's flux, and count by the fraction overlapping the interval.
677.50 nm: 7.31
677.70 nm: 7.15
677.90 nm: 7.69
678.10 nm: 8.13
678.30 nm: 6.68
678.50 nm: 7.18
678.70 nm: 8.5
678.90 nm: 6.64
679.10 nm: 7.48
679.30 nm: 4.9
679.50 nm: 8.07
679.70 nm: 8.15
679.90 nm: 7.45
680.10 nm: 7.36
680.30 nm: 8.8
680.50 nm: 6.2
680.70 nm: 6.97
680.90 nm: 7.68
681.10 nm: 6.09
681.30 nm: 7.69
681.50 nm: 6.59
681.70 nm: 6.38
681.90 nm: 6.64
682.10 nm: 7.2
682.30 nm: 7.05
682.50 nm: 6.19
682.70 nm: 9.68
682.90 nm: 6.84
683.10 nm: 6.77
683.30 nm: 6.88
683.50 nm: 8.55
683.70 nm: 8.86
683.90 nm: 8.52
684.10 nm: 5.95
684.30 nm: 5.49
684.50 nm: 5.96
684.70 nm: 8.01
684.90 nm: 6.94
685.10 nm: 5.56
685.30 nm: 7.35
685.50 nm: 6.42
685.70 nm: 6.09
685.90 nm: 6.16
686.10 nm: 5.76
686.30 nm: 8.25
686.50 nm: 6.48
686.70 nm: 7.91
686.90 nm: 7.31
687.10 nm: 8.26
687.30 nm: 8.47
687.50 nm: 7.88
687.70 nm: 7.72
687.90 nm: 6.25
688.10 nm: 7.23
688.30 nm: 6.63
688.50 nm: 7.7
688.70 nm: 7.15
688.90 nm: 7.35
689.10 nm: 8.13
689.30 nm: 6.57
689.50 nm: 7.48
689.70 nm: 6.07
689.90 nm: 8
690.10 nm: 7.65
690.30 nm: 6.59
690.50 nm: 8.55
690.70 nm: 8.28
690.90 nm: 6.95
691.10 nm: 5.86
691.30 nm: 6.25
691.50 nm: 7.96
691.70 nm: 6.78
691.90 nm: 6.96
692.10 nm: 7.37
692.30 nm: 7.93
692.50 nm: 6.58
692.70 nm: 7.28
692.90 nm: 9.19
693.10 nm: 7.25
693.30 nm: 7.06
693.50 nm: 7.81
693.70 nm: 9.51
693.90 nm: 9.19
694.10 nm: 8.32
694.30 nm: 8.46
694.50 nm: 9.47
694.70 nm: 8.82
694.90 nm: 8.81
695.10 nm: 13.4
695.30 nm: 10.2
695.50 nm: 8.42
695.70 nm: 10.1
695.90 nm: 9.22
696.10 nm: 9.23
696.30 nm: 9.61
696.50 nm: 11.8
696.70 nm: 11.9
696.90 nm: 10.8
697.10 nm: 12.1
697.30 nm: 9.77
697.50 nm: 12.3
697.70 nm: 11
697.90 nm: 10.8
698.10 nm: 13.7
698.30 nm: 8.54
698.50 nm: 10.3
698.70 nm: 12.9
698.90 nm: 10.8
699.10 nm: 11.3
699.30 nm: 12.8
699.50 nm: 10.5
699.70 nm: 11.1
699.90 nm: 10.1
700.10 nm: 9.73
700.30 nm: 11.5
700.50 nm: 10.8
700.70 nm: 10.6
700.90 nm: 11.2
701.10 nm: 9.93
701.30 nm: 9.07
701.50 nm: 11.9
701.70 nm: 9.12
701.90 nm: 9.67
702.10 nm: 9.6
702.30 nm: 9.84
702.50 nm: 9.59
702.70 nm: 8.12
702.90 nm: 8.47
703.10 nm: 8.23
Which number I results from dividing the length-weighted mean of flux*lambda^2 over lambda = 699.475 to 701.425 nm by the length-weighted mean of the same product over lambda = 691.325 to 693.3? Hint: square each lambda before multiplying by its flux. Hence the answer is 1.45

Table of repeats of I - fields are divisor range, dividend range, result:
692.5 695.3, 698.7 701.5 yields 1.26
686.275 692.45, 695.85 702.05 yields 1.51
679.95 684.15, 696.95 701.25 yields 1.58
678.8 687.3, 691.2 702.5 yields 1.43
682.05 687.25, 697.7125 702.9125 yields 1.55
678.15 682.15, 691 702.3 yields 1.42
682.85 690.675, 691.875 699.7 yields 1.40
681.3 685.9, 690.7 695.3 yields 1.19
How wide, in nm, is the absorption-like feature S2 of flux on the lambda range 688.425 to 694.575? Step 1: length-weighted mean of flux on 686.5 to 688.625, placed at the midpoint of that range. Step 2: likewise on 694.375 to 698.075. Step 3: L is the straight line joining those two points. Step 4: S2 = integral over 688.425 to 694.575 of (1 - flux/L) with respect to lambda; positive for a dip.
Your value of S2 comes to 0.86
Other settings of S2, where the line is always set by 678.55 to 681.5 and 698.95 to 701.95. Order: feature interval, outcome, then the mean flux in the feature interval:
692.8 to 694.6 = 0.199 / 8.47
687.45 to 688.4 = 0.162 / 7.1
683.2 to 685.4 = 0.238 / 7.1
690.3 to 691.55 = 0.253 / 7.22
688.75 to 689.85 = 0.204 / 7.16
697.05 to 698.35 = -0.135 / 11.2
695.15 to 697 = -0.058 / 10.2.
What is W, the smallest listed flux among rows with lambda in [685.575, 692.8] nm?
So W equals 5.76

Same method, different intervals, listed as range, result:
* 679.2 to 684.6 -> 4.9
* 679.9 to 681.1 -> 6.09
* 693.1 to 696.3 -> 7.06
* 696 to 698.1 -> 9.23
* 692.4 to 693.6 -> 6.58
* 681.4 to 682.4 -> 6.38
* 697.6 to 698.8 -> 8.54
